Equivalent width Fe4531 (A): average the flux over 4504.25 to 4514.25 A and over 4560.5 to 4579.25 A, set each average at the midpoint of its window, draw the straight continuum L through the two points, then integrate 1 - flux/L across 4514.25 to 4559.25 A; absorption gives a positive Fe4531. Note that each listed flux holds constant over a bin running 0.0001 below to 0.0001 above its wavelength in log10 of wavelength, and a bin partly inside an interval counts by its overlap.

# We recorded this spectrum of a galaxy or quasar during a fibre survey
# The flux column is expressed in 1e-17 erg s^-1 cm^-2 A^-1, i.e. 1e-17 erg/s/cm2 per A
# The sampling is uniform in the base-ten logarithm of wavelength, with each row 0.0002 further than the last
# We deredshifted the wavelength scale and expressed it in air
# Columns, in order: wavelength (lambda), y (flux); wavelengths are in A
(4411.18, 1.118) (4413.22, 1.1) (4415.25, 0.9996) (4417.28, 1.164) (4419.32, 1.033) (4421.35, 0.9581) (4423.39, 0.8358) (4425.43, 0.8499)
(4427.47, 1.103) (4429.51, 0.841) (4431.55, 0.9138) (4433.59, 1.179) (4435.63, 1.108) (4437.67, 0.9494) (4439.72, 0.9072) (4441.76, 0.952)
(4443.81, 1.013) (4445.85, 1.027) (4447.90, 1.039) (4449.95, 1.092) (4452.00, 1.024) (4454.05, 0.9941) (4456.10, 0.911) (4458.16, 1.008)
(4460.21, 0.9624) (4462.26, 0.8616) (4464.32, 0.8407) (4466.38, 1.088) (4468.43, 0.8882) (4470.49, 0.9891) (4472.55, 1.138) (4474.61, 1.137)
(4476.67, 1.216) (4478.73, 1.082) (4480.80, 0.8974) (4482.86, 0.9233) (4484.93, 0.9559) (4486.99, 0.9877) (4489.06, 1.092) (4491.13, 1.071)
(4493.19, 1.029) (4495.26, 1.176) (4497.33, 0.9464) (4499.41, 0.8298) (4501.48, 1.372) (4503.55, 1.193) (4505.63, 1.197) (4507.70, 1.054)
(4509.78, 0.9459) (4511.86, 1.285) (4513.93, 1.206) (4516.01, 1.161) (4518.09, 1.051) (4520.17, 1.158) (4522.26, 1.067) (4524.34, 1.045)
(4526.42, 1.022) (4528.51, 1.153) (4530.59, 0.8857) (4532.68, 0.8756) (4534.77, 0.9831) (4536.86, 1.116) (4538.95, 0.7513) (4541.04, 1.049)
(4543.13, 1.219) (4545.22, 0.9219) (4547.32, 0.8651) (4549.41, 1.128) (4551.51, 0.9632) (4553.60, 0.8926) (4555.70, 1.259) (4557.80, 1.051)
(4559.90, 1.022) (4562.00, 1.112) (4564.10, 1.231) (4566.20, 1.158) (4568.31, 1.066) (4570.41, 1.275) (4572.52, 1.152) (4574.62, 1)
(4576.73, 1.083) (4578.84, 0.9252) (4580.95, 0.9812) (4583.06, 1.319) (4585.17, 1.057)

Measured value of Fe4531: 3.8 A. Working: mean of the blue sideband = 1.13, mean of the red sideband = 1.12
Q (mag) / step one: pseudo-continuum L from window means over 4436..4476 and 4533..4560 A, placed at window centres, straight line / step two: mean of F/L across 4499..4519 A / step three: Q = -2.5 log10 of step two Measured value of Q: -0.14 mag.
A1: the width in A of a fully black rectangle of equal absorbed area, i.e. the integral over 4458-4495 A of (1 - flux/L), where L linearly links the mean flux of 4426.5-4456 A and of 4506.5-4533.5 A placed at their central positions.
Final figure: 0.8 A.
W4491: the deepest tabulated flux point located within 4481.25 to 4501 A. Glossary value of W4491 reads 0.8298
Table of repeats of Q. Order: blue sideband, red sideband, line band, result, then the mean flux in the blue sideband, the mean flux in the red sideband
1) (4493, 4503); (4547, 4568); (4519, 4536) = 0.05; 1.08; 1.08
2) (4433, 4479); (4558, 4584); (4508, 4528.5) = -0.04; 1.02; 1.11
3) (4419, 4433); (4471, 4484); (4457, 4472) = 0.08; 0.936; 1.06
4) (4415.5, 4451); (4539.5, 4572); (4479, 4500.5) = 0.04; 0.998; 1.08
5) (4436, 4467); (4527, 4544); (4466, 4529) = -0.09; 0.979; 1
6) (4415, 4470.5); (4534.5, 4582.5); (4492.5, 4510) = -0.07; 0.983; 1.06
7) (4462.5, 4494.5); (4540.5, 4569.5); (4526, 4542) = 0.08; 1.02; 1.07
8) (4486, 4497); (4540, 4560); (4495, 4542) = -0.01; 1.06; 1.04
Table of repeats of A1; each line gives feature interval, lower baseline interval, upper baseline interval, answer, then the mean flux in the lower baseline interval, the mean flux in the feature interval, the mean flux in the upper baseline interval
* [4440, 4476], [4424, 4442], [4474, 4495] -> 0.4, 0.976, 0.998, 1.04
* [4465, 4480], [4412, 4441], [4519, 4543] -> -0.9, 0.996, 1.07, 1.02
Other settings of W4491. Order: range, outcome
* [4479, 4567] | 0.7513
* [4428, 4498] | 0.8407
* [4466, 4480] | 0.8882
